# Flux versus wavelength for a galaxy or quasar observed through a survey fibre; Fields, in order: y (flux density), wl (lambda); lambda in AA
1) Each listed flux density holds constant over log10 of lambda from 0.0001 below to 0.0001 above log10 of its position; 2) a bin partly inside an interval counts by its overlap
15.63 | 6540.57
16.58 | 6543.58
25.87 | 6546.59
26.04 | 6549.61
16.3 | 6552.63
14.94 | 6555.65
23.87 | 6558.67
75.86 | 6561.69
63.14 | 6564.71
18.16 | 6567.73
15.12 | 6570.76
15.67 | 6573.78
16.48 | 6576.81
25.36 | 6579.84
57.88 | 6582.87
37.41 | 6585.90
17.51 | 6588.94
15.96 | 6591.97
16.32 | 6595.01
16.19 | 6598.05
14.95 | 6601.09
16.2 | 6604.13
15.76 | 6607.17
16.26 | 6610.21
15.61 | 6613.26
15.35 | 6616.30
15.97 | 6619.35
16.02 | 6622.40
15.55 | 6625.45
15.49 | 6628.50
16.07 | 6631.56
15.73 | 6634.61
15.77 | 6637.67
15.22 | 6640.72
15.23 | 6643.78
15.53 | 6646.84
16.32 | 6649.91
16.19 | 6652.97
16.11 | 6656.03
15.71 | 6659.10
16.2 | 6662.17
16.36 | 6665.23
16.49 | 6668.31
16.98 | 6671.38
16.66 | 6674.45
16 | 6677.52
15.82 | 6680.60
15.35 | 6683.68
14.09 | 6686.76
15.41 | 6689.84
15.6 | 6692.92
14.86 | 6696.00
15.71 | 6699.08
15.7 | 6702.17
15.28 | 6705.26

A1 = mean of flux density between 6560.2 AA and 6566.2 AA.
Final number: 69.5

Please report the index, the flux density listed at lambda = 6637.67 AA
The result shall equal 15.77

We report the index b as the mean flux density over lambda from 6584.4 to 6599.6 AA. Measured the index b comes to 20.6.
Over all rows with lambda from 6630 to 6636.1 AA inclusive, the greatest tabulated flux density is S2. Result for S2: 16.07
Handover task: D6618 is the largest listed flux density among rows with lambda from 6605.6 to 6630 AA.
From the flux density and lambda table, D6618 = 16.26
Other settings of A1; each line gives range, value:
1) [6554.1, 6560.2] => 19.6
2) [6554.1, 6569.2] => 39.2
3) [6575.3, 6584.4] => 33.3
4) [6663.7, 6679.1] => 16.5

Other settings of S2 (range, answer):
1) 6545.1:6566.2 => 75.86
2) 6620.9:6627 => 16.02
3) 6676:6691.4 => 16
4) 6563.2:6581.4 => 63.14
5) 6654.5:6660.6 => 16.11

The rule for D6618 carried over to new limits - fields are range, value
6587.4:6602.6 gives 17.51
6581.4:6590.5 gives 57.88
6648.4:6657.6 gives 16.32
